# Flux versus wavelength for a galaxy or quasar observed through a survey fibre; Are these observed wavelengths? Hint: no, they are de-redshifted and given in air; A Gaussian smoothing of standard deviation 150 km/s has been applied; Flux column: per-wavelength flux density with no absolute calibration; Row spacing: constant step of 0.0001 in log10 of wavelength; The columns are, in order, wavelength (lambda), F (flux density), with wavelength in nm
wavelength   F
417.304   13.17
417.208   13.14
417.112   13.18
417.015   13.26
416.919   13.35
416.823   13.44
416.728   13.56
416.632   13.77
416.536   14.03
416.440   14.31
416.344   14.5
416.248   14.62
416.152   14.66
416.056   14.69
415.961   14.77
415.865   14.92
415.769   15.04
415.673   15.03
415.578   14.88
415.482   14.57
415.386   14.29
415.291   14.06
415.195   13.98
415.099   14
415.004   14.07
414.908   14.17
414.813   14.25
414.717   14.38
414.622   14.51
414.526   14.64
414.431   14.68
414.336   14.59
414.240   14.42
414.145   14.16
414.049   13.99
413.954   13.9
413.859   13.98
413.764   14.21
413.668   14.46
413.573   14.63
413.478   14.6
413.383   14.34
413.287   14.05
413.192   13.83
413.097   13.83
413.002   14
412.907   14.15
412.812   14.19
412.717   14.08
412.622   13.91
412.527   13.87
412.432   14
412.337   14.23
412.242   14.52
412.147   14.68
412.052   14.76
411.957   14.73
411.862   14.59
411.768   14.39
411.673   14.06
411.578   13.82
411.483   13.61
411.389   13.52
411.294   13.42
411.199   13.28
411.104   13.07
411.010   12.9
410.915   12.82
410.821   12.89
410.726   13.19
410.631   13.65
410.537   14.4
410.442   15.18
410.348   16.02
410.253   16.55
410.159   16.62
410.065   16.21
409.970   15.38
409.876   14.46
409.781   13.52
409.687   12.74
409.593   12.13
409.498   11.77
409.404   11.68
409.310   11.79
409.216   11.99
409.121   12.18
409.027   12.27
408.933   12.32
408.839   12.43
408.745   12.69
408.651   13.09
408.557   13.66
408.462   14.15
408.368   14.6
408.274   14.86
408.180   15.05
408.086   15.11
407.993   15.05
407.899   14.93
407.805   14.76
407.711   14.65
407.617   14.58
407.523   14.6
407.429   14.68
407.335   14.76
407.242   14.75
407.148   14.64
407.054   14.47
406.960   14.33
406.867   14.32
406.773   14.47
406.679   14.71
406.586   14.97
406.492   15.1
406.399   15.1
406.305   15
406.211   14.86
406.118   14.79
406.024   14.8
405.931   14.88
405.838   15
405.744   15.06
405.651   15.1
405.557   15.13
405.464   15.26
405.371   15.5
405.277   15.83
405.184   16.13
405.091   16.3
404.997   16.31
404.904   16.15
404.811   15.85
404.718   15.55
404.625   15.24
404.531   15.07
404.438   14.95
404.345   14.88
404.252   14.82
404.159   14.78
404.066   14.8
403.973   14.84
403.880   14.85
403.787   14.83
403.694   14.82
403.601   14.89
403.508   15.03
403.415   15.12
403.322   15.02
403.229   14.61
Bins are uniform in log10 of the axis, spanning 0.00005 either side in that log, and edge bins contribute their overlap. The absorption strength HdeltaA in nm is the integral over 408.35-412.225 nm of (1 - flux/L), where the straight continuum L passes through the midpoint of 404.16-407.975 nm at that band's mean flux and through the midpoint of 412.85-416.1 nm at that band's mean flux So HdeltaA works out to 0.27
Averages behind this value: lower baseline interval 15.1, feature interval 13.7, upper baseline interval 14.4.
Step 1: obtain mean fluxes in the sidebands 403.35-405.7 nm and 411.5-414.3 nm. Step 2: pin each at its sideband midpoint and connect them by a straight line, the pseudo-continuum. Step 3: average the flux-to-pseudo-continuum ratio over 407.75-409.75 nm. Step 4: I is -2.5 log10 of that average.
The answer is 0.11 mag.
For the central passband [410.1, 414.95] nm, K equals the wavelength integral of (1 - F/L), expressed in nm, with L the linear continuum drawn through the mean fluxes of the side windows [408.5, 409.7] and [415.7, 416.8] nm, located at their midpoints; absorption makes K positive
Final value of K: -0.32 nm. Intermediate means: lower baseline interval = 12.4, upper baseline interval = 14.4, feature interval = 14.2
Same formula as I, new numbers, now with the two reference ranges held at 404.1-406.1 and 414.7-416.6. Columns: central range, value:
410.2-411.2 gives 0.06 mag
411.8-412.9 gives 0.03 mag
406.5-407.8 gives 0.04 mag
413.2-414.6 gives 0.02 mag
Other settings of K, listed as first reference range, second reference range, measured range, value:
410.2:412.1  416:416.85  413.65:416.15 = -0.04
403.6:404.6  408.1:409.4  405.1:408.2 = -0.22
